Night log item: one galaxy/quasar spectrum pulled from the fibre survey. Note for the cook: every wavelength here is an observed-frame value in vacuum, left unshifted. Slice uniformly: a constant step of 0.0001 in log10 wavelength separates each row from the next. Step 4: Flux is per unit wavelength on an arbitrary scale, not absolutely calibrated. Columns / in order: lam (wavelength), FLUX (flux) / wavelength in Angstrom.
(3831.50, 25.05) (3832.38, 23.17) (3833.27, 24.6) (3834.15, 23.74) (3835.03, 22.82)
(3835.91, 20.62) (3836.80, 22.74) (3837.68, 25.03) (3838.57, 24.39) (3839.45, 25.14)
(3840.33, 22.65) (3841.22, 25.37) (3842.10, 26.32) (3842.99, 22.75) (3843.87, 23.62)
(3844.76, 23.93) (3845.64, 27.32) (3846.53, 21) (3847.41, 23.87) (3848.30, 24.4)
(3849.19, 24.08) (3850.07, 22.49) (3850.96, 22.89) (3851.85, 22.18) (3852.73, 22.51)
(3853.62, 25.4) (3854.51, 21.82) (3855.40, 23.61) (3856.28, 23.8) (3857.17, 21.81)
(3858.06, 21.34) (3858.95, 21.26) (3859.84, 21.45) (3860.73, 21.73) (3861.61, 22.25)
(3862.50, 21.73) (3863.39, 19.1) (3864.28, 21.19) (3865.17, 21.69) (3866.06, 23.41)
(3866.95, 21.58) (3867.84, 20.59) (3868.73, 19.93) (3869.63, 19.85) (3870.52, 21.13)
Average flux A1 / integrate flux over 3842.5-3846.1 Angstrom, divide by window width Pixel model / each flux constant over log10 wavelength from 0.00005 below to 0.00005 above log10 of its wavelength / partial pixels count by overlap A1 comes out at 24.4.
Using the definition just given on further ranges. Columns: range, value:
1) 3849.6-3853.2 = 22.6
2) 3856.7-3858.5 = 21.6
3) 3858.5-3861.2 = 21.5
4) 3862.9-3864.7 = 20.2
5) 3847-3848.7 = 24.1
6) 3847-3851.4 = 23.5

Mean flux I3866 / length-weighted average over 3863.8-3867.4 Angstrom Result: 21.9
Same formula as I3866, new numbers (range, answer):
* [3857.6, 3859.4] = 21.2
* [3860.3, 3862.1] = 22.1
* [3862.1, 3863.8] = 20.4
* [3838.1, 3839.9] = 24.8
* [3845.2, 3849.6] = 24.1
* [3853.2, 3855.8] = 23.5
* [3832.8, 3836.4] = 22.9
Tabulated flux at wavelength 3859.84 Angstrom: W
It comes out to 21.45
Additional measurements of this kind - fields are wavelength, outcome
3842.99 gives 22.75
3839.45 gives 25.14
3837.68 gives 25.03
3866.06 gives 23.41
